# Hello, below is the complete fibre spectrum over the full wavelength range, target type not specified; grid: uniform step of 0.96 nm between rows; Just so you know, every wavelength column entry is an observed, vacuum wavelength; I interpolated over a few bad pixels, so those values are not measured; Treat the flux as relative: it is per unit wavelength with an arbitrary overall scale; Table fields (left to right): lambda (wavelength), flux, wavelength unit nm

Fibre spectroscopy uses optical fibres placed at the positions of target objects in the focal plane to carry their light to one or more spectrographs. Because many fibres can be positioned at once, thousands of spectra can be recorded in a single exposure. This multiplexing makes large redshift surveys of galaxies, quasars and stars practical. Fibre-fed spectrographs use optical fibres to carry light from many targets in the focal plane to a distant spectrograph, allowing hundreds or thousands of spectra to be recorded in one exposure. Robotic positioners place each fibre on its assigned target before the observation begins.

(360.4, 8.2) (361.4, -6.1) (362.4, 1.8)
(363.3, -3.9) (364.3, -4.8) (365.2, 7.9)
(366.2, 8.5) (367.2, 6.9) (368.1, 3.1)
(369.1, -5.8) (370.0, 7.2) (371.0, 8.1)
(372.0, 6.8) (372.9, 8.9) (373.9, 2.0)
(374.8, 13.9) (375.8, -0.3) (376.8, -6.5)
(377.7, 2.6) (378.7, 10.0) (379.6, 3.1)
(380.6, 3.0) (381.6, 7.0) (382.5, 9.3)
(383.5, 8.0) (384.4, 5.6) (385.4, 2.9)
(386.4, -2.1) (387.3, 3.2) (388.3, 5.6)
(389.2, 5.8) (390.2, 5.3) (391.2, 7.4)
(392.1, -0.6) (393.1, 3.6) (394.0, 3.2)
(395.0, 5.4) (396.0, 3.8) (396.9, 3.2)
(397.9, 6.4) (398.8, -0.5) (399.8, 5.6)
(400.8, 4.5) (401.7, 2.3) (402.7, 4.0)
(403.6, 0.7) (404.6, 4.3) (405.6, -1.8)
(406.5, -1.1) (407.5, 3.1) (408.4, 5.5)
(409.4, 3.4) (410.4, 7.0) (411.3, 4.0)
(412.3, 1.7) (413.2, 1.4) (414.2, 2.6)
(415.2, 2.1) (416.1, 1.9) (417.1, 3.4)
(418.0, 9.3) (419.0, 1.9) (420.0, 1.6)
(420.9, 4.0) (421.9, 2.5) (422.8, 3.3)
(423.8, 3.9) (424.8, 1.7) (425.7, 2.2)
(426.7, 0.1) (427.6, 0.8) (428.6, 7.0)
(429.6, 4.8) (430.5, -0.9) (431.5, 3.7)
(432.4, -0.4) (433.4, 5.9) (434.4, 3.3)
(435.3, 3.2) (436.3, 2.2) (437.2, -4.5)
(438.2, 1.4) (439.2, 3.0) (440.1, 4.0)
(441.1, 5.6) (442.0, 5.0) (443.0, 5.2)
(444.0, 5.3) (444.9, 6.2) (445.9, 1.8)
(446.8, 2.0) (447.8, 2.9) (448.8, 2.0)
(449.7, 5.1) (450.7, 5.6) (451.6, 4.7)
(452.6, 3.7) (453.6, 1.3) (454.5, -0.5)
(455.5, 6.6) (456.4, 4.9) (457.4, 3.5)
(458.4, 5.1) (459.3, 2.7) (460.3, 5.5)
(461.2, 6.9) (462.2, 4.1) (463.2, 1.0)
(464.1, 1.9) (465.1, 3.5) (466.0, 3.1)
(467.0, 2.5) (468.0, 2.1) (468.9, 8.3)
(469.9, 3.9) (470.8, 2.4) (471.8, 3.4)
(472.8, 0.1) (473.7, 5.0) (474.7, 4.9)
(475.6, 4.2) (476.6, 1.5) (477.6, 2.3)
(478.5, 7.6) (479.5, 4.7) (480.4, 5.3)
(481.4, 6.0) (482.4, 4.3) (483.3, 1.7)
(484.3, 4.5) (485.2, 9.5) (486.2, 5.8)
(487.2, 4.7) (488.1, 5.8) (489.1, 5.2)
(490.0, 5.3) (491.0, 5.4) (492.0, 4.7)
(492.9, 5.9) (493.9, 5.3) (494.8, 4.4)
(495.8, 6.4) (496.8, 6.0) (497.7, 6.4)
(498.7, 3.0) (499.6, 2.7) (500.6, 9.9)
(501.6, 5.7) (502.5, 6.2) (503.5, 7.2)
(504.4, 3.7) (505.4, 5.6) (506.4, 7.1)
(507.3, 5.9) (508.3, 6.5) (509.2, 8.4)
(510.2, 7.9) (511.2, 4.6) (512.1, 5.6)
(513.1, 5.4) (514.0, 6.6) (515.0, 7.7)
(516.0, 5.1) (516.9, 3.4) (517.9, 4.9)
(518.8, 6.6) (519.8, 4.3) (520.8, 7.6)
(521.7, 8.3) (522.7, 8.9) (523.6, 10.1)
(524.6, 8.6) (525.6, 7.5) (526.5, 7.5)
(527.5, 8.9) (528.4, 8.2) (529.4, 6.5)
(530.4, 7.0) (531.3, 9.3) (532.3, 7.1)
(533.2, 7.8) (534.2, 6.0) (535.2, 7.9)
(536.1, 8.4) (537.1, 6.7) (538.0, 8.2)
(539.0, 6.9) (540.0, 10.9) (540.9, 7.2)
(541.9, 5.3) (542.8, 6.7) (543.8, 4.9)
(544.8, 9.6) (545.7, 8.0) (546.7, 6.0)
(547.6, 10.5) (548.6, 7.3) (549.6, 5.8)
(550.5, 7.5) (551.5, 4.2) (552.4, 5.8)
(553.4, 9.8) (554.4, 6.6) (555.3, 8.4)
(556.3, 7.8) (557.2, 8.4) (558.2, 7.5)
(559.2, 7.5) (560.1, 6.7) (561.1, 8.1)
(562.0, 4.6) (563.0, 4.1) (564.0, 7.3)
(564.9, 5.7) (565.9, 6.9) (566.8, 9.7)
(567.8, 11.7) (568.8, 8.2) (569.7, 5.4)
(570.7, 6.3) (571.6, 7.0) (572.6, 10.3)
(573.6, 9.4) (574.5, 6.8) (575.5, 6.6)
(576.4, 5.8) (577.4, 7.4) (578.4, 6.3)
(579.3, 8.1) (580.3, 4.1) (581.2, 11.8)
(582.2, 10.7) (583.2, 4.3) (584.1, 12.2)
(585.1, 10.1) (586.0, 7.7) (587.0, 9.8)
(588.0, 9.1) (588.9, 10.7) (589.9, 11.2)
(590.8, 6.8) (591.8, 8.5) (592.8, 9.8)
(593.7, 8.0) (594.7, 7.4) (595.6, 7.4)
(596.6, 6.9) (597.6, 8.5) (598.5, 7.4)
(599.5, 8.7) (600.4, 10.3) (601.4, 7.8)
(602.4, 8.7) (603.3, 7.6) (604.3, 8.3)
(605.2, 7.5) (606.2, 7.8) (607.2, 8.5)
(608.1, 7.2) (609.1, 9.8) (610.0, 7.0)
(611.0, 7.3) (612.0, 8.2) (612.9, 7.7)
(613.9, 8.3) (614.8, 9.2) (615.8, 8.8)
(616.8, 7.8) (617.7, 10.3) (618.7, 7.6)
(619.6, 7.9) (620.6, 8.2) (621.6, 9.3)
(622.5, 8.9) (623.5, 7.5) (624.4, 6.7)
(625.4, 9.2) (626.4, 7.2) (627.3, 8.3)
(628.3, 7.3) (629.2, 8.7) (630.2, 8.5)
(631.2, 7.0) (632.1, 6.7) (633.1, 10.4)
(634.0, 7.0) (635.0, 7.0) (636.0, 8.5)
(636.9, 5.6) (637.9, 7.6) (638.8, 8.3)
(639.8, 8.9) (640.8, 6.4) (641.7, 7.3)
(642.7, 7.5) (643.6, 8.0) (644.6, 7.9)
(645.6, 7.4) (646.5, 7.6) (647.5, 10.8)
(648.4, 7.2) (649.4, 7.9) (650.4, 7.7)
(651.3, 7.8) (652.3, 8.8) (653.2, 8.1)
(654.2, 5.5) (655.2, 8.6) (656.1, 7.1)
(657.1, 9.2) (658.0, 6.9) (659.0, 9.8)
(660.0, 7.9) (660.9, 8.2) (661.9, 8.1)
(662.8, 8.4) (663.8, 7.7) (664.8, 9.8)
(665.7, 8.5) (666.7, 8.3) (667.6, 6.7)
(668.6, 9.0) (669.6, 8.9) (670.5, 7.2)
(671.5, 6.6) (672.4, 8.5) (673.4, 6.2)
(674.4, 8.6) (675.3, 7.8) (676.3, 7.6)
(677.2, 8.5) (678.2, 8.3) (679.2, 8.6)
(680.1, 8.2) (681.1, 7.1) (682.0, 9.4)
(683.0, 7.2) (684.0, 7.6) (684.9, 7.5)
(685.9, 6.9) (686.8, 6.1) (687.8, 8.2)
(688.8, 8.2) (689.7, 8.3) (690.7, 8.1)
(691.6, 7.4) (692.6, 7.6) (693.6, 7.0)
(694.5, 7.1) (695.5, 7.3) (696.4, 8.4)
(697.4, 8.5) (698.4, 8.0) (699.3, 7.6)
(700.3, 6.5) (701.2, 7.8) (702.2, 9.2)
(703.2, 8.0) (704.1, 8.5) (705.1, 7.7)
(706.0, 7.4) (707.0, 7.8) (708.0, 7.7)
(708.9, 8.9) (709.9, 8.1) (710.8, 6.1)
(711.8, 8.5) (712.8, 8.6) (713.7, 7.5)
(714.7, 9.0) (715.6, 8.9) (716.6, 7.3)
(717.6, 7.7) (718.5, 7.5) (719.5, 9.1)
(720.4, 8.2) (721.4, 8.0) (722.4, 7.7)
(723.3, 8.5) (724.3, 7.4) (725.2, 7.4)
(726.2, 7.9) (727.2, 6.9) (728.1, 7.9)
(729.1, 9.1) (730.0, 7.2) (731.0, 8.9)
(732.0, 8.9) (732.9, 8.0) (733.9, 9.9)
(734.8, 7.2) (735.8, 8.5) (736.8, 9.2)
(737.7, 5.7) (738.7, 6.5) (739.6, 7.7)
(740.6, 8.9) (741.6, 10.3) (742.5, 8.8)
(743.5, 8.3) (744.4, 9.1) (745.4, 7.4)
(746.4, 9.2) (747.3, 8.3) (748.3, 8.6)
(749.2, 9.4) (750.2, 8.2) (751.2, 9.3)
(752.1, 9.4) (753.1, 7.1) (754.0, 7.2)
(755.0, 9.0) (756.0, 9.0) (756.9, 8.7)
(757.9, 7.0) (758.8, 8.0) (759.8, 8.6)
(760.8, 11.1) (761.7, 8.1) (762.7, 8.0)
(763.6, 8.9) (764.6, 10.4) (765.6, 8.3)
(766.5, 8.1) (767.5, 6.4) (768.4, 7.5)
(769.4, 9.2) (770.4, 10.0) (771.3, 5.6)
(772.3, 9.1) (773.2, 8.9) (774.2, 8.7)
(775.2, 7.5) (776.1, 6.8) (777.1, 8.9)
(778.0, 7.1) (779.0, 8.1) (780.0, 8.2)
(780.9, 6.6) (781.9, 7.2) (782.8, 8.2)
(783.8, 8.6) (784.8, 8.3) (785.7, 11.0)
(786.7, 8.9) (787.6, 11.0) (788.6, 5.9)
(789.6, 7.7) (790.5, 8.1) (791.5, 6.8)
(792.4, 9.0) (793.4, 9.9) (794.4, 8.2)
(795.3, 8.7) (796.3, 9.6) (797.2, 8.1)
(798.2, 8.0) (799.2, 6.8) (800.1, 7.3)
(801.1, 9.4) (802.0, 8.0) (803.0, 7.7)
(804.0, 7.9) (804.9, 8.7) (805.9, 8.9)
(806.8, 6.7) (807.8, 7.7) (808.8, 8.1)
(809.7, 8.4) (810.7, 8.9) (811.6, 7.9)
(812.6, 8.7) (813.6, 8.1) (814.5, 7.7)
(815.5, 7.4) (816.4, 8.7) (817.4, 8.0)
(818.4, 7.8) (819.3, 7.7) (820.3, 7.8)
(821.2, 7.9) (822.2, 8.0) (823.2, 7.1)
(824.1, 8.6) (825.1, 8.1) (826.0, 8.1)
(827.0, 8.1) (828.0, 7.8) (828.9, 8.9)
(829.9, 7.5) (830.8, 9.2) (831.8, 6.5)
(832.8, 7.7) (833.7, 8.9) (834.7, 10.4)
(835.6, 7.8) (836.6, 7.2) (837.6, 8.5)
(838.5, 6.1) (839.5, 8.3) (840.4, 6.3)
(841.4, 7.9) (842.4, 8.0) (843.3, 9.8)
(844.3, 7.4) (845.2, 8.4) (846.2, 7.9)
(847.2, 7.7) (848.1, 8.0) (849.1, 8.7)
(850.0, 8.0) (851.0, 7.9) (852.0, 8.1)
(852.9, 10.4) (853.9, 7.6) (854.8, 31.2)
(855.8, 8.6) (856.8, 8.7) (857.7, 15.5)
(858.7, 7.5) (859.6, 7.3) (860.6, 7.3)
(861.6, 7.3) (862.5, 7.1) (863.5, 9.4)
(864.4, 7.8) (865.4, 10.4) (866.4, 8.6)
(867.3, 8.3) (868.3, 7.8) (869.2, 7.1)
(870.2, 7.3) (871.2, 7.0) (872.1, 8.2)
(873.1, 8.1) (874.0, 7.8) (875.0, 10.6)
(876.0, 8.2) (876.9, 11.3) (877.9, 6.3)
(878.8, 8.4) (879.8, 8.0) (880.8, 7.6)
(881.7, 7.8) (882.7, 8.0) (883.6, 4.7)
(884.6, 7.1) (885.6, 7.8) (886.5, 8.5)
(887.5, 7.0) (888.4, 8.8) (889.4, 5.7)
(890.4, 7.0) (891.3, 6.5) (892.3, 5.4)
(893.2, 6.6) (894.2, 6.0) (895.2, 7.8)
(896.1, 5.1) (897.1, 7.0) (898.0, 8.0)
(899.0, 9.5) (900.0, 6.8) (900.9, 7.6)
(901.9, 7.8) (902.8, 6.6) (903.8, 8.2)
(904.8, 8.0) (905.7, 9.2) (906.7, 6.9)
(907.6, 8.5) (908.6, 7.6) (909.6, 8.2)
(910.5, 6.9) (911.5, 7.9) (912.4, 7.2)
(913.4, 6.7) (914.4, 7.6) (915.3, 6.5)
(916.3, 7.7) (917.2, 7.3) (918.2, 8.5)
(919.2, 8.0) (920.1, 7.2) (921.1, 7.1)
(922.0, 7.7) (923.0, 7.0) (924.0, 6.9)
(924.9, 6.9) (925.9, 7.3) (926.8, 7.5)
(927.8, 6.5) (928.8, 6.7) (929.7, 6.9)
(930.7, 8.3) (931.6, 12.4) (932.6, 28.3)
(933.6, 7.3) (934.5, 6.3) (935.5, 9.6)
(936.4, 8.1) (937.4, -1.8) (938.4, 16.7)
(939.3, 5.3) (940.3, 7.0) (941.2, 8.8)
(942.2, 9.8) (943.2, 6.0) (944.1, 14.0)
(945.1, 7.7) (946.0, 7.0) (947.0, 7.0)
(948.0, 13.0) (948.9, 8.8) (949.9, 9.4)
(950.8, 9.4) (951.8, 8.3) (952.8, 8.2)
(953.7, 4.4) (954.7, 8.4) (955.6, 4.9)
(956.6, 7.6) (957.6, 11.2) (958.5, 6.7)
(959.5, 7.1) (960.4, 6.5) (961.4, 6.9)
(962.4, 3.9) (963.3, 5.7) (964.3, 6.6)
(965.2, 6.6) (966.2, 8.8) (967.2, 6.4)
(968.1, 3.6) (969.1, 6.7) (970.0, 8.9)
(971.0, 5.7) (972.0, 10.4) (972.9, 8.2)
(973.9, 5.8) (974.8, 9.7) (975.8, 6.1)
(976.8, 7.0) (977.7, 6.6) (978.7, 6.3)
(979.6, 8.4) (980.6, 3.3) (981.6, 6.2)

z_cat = 0.30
